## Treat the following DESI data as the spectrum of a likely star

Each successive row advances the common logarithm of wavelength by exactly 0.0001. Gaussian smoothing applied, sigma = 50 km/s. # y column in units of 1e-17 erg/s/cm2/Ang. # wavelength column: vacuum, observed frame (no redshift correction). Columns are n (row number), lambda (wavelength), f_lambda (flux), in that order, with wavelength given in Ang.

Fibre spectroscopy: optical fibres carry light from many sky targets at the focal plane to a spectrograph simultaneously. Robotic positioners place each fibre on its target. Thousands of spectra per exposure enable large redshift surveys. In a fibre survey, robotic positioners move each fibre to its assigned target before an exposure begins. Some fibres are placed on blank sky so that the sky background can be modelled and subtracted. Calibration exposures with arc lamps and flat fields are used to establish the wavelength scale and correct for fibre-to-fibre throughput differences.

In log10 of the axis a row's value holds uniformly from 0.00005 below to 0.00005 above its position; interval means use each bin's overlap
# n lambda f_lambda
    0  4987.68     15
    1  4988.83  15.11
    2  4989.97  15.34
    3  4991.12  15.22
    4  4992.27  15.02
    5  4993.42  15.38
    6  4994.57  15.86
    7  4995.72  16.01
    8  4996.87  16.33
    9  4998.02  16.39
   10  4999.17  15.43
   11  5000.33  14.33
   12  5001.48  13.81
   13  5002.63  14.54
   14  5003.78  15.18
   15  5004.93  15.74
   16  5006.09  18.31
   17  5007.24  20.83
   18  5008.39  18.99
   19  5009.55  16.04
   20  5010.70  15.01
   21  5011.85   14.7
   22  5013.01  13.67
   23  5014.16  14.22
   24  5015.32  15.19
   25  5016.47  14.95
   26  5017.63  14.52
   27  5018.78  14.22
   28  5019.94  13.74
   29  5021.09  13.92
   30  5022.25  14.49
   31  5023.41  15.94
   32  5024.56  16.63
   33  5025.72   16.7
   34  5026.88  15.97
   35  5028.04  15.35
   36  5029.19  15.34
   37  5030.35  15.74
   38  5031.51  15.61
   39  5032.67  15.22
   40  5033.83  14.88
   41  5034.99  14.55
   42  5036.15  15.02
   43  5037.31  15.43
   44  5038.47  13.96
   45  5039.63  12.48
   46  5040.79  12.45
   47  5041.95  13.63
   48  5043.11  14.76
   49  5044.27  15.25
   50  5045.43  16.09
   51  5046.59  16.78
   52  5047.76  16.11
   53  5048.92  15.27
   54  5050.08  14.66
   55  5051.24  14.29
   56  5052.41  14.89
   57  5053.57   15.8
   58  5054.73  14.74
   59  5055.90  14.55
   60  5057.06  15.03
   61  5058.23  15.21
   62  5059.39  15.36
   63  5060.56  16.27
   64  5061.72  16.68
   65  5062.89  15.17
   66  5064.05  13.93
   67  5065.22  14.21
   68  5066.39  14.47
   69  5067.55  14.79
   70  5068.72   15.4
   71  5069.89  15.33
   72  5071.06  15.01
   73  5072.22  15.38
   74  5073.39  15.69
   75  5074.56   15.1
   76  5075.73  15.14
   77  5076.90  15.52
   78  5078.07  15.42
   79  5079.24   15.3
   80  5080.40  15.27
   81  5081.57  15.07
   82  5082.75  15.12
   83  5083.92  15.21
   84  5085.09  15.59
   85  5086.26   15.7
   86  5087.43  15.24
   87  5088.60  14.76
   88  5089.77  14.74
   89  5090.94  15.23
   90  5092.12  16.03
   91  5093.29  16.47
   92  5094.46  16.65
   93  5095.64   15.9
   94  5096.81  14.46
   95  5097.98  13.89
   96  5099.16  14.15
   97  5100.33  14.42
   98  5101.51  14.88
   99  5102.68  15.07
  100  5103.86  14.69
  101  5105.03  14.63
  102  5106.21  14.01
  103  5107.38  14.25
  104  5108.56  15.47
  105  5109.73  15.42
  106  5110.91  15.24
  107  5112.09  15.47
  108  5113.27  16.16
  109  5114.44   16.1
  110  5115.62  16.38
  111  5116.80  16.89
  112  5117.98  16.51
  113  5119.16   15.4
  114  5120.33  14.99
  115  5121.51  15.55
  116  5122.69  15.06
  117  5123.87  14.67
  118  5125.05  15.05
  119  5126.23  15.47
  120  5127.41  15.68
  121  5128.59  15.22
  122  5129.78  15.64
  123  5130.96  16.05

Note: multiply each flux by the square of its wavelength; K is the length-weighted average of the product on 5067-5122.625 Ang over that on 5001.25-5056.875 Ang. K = 1.03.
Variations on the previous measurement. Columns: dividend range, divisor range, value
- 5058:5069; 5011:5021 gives 1.07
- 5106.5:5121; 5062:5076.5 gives 1.06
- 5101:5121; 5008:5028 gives 1.05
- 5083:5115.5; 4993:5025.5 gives 1.01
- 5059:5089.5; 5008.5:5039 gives 1.03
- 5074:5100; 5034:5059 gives 1.05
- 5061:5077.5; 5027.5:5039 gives 1.02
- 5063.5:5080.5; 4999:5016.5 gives 0.98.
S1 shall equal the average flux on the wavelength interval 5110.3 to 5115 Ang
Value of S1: 15.7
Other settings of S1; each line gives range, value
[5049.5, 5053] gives 14.6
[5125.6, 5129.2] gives 15.4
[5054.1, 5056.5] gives 14.7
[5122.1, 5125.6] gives 14.9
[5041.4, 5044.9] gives 14.6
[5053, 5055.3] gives 15.3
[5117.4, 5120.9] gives 15.7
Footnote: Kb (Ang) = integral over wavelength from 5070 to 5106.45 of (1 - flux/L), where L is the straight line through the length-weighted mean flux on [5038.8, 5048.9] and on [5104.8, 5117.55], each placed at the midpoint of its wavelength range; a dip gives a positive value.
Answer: 0.1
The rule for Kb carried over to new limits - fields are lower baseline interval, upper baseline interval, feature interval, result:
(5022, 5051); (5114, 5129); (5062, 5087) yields 0.3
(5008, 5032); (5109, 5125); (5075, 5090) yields 0.3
